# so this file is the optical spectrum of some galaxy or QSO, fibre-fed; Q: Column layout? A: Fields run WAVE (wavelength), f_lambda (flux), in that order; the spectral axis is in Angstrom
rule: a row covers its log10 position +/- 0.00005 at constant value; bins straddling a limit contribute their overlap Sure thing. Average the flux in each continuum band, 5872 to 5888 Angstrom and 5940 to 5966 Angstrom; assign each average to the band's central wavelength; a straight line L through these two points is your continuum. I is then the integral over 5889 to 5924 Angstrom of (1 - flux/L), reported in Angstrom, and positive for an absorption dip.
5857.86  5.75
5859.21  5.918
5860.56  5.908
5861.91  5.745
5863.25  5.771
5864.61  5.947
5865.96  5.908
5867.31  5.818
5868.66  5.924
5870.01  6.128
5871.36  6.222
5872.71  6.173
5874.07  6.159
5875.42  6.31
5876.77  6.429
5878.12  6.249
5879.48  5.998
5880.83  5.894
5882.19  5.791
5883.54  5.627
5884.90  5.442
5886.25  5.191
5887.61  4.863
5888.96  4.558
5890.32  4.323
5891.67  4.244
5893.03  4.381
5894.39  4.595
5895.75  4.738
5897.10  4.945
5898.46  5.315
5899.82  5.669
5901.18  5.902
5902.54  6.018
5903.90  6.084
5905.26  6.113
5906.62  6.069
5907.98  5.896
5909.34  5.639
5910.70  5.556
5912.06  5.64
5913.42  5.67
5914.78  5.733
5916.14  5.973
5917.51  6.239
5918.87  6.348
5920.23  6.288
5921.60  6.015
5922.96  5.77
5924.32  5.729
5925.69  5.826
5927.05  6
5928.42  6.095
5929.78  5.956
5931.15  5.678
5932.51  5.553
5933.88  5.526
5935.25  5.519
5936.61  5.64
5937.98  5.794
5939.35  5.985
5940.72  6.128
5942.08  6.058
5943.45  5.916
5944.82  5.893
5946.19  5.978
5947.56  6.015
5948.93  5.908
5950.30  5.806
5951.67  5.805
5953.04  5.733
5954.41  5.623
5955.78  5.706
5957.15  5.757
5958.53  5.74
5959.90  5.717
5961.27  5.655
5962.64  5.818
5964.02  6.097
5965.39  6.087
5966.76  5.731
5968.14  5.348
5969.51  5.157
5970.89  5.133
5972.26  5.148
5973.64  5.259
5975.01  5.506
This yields 1.9 Angstrom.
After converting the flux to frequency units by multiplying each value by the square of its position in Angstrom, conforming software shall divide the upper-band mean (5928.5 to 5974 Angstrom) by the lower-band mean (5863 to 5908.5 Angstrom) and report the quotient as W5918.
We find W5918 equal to 1.05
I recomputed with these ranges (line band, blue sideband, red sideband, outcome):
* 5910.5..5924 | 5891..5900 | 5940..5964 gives -1.9 Angstrom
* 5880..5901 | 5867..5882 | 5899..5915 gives 3.2 Angstrom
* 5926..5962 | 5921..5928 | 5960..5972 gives -0.4 Angstrom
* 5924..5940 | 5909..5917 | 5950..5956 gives -0.1 Angstrom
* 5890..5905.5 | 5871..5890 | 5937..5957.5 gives 1.6 Angstrom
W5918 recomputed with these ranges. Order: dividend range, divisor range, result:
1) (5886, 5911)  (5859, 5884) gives 0.89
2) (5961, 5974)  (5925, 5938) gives 0.98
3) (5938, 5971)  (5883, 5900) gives 1.21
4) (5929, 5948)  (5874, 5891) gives 1.06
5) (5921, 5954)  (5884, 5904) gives 1.17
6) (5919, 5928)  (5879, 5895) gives 1.19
